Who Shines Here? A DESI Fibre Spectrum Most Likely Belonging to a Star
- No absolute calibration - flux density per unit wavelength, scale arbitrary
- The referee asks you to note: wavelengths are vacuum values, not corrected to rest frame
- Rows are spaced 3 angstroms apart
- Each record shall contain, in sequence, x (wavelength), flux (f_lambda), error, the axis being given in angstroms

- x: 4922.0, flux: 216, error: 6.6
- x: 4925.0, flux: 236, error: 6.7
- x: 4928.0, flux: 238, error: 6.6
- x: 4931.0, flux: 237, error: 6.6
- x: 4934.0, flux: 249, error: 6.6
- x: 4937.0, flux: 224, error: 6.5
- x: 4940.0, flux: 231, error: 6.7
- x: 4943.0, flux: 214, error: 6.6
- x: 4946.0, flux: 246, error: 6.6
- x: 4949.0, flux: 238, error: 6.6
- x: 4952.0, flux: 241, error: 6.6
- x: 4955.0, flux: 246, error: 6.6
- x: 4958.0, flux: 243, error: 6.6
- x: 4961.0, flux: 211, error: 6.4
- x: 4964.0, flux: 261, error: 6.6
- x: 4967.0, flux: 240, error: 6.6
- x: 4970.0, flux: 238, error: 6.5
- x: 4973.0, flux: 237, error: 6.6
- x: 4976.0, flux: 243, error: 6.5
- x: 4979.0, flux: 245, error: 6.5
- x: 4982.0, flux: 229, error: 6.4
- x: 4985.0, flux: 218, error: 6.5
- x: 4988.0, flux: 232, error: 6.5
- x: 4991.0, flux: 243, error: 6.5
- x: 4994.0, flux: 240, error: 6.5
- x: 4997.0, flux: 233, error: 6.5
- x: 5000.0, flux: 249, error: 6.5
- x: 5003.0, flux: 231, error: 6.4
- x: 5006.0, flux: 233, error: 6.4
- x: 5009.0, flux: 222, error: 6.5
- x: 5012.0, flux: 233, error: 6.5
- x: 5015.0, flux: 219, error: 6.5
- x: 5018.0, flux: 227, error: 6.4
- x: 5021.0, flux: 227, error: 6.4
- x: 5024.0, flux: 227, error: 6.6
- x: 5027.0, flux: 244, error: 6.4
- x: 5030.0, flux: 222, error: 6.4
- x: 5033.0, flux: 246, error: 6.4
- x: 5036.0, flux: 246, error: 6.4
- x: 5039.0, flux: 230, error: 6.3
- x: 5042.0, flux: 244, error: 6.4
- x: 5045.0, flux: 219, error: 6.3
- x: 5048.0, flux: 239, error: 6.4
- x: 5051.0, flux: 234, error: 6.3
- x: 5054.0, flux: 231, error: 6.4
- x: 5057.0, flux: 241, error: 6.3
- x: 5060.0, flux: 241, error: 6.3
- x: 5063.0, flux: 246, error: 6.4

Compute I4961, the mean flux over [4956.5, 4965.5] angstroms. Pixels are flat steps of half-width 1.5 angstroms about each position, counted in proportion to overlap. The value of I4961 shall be 238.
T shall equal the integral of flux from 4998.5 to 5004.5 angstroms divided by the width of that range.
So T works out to 240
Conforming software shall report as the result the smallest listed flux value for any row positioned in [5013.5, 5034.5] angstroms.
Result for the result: 219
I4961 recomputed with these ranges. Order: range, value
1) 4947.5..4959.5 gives 242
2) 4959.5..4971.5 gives 238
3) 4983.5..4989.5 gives 225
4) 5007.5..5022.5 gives 226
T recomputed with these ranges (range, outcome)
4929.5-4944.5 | 231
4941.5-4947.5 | 230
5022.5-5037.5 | 237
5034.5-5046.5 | 235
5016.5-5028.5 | 231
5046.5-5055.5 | 235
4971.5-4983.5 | 238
